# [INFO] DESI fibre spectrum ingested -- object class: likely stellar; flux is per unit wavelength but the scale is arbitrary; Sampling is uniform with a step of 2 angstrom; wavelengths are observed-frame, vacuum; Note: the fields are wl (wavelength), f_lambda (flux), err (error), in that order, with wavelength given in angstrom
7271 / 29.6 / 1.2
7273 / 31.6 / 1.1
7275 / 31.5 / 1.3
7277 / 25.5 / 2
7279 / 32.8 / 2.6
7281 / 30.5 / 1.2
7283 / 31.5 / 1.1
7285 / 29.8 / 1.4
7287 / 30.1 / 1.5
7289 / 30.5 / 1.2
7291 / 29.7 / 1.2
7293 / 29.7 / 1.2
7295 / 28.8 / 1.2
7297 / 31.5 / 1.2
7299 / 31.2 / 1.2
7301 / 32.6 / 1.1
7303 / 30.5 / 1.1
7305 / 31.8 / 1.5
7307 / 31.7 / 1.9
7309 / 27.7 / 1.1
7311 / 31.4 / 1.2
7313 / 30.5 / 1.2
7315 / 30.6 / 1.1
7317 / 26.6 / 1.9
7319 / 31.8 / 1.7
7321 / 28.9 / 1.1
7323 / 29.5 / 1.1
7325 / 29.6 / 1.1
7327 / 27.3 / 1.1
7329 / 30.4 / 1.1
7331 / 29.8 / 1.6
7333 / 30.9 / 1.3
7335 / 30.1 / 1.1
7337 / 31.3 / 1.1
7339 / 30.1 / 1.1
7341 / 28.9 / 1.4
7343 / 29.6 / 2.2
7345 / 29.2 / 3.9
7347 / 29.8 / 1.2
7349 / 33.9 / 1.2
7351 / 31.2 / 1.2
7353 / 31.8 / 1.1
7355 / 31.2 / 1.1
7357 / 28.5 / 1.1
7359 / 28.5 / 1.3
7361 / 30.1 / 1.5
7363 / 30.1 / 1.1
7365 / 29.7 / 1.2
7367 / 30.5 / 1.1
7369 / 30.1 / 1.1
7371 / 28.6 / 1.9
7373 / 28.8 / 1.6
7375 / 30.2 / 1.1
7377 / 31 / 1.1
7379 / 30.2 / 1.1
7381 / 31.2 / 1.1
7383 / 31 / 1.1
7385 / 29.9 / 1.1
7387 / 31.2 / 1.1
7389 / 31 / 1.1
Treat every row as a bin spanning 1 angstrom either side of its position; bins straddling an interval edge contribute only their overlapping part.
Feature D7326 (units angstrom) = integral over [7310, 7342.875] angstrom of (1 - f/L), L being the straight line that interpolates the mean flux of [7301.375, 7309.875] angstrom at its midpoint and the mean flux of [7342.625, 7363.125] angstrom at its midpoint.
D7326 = 0.7 angstrom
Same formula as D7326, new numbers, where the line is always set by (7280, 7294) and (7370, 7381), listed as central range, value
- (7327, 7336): 0.0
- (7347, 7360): -0.3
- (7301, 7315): -0.3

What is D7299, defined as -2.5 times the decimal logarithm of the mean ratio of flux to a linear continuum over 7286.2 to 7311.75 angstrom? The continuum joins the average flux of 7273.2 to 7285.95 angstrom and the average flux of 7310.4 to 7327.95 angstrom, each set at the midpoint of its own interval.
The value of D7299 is -0.02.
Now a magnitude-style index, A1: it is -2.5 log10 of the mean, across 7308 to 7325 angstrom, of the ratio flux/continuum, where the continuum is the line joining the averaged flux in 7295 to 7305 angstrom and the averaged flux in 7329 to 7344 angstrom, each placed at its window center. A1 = 0.04 mag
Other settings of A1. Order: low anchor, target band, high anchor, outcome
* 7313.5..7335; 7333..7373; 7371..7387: -0.01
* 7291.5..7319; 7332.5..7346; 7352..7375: 0.00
